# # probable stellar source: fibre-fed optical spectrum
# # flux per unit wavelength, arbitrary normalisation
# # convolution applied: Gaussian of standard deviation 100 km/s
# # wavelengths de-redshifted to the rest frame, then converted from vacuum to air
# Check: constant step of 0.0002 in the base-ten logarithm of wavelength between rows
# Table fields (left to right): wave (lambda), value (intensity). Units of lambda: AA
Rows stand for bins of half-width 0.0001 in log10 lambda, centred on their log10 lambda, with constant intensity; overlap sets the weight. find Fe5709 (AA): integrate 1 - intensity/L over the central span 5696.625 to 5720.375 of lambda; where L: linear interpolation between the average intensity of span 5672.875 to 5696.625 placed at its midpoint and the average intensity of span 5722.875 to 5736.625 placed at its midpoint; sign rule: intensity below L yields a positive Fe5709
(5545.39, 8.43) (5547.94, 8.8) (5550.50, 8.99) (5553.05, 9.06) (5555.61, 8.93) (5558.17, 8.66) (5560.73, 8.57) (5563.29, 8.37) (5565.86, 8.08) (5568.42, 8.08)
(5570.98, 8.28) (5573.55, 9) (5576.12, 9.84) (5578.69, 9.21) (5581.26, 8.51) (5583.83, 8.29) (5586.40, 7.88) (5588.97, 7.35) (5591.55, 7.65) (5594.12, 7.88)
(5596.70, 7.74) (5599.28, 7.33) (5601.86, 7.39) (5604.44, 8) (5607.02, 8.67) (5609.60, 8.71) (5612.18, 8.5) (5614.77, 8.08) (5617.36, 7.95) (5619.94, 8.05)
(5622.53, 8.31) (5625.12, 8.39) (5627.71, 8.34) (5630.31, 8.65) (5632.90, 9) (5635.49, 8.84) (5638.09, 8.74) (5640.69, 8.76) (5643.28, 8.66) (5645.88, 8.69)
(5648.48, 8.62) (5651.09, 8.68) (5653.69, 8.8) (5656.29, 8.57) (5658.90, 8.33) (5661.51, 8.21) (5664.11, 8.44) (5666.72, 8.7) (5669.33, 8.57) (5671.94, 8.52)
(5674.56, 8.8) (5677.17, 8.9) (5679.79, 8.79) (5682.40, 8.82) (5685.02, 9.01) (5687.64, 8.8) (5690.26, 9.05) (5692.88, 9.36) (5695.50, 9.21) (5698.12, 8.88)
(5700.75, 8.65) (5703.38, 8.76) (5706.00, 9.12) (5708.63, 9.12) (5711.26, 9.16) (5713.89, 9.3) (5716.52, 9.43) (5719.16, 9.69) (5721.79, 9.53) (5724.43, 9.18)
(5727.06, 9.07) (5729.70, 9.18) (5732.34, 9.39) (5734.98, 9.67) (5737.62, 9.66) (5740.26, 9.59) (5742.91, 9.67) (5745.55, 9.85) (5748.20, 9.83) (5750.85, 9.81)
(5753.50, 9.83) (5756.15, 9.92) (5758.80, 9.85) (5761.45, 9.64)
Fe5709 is 0.1 AA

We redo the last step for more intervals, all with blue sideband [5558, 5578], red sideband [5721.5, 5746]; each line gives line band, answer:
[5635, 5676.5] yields 2.0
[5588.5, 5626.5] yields 3.5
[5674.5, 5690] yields 0.6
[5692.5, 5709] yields 0.5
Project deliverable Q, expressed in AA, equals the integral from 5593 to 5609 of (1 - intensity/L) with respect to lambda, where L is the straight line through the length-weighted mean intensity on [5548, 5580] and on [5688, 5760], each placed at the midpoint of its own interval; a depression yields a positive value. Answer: 1.9 AA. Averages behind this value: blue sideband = 8.76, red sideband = 9.39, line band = 7.87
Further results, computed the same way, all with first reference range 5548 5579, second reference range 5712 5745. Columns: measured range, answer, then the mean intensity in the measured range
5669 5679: 0.5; 8.71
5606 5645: 2.2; 8.51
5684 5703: 0.7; 8.98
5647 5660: 0.7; 8.6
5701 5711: 0.4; 8.98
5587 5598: 1.5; 7.67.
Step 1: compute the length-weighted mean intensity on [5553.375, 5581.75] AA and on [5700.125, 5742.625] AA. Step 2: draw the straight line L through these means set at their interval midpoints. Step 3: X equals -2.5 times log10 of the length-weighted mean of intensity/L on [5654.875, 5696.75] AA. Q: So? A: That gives 0.04 mag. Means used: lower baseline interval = 8.7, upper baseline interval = 9.3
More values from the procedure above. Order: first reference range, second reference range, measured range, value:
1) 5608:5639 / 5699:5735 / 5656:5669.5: 0.041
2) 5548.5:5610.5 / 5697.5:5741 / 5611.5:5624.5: 0.056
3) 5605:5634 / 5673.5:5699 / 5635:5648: -0.017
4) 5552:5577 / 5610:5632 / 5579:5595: 0.068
